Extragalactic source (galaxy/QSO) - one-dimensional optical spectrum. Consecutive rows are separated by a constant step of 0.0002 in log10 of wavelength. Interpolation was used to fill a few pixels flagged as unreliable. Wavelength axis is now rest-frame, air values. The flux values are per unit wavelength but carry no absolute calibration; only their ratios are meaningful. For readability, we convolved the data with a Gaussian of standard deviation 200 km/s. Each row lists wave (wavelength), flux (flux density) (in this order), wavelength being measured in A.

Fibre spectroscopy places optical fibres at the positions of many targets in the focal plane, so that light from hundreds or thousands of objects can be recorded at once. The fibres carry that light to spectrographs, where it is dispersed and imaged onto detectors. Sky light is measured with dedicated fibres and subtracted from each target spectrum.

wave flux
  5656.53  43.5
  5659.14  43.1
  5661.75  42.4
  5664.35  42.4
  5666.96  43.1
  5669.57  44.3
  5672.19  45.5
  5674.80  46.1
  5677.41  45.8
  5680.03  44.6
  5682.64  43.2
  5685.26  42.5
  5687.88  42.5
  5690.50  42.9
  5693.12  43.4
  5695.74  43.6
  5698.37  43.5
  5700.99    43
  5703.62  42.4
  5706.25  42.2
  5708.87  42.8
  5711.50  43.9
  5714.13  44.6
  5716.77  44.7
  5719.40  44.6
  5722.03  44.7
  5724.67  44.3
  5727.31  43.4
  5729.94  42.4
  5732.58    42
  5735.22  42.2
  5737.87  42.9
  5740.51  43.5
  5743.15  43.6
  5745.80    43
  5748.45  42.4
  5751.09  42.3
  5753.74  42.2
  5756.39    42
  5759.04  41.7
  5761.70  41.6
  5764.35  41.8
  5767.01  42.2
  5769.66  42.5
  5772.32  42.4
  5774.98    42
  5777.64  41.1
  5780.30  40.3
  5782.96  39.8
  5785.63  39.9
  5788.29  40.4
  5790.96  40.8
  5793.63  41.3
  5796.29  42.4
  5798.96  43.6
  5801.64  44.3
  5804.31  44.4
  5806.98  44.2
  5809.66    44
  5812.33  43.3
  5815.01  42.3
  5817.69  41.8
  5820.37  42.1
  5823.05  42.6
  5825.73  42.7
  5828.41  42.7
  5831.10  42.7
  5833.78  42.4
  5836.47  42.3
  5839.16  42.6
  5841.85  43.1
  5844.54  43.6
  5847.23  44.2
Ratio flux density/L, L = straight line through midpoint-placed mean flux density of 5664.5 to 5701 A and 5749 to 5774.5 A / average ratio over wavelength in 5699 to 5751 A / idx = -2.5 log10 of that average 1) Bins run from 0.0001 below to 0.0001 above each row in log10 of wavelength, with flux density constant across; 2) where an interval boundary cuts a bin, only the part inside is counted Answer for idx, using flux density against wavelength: -0.01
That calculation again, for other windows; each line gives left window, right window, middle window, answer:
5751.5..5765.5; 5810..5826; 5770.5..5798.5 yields 0.03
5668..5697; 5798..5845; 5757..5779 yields 0.04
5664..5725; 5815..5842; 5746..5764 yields 0.03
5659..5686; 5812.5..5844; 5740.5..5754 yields 0.01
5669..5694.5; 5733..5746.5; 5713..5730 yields -0.02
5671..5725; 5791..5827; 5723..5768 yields 0.02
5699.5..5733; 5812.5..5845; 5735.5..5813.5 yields 0.02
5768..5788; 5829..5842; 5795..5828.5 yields -0.03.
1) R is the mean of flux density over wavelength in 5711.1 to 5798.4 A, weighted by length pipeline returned 42.4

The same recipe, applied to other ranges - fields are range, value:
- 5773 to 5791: 40.7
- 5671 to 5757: 43.4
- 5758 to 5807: 41.9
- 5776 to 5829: 42.2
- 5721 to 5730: 43.9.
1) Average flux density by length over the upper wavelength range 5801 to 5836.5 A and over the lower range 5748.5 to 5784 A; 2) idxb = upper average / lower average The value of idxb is 1.0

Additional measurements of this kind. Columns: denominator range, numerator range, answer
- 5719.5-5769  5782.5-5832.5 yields 0.99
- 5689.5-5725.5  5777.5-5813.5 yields 0.97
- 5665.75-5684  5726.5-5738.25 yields 0.95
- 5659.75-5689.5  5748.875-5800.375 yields 0.95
